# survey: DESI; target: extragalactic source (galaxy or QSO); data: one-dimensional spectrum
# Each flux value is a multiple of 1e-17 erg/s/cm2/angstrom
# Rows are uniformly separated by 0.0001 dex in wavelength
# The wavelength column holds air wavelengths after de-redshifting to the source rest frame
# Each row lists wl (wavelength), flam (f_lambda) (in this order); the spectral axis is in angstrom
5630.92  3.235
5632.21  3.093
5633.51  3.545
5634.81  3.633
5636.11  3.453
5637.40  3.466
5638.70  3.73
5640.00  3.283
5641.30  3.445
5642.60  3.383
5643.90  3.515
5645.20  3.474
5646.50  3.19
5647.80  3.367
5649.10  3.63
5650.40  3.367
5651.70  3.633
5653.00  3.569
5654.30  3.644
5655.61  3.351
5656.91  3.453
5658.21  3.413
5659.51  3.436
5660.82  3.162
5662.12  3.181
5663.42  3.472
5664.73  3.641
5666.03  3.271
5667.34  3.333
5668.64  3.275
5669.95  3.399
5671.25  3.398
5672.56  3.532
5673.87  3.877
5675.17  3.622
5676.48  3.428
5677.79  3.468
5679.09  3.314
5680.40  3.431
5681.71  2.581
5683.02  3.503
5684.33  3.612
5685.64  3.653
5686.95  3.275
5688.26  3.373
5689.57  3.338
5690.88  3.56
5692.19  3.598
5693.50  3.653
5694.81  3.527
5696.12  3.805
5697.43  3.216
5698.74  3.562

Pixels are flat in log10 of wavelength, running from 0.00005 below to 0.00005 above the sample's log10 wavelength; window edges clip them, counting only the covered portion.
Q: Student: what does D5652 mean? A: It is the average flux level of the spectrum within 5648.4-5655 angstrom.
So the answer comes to 3.56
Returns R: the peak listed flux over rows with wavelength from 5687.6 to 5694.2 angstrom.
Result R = 3.653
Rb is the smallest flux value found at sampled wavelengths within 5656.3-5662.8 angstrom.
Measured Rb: 3.162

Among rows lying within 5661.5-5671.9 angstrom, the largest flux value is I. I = 3.641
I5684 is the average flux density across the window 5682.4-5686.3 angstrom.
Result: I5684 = 3.59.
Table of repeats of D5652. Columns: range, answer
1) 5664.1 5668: 3.42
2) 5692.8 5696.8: 3.66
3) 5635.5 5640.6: 3.49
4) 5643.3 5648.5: 3.39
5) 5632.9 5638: 3.53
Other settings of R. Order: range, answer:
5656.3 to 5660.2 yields 3.453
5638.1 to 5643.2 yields 3.73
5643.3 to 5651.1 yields 3.63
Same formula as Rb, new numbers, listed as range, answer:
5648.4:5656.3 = 3.351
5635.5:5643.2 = 3.283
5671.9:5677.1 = 3.428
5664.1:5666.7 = 3.271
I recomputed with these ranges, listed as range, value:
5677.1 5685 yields 3.612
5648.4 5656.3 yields 3.644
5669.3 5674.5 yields 3.877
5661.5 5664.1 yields 3.472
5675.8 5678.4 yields 3.468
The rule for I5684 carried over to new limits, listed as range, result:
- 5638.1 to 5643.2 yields 3.46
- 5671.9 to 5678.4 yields 3.58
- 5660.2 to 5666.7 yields 3.35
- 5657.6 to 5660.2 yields 3.42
